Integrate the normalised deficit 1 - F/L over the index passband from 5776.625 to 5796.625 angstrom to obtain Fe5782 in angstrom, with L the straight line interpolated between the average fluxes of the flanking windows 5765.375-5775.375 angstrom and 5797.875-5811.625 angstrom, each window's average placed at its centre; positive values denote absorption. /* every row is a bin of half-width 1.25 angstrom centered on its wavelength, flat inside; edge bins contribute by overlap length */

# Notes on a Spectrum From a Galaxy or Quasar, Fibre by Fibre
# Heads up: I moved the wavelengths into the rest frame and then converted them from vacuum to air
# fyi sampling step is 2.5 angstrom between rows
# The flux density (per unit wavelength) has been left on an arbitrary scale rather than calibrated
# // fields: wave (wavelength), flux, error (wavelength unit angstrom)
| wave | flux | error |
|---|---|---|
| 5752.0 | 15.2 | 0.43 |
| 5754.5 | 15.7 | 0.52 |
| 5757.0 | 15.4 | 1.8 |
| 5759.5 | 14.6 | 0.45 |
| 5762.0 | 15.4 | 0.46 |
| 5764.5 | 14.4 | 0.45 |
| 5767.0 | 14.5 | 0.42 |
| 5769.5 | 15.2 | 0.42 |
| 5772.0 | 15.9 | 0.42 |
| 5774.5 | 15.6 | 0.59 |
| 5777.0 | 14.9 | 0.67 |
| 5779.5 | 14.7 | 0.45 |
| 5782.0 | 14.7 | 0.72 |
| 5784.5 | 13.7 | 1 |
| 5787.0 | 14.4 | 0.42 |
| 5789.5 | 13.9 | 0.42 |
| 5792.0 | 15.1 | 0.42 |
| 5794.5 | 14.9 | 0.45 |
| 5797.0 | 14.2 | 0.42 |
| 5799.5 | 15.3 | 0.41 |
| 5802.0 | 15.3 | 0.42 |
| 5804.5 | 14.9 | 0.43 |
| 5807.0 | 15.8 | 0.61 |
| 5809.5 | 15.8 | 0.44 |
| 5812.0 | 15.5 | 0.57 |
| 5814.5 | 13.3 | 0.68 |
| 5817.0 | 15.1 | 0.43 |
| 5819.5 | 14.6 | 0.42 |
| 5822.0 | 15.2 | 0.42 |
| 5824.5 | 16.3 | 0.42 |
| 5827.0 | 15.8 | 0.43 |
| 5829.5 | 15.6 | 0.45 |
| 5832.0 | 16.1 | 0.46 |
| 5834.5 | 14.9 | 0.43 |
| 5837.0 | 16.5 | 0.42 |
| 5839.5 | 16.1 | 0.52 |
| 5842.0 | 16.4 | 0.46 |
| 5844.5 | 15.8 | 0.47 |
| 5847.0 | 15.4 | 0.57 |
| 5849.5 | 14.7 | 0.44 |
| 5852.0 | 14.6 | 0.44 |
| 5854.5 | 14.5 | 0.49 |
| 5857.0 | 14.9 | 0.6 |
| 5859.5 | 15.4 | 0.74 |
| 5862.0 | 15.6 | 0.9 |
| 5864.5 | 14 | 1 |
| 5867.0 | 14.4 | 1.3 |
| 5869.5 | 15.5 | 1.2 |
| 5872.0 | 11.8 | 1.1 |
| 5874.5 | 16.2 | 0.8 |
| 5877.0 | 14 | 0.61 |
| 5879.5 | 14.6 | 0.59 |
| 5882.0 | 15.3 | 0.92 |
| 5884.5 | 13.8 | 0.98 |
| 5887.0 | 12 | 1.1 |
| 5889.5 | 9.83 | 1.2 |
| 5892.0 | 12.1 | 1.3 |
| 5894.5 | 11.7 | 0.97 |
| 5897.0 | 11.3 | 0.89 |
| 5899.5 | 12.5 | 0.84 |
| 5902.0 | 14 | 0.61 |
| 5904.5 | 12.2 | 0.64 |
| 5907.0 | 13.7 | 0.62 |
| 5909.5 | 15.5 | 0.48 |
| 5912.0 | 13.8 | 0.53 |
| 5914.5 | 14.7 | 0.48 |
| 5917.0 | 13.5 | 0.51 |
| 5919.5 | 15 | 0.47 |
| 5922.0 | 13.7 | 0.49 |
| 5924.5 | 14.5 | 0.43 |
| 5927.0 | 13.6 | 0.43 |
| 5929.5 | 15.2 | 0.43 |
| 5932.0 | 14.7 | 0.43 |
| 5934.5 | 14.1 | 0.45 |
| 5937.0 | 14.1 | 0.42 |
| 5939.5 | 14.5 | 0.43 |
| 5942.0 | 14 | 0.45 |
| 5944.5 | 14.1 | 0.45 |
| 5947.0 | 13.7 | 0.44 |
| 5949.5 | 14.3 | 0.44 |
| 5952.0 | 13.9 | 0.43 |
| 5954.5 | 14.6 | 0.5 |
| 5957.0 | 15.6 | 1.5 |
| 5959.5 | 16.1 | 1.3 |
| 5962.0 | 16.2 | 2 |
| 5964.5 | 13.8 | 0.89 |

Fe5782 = 1.1 angstrom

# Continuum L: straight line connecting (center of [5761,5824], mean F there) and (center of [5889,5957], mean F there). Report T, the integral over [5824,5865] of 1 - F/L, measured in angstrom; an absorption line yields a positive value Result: -2.88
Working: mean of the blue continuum 14.9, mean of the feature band 15.5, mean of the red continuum 13.7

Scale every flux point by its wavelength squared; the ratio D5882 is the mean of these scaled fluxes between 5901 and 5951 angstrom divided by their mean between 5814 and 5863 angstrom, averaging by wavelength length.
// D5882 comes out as 0.95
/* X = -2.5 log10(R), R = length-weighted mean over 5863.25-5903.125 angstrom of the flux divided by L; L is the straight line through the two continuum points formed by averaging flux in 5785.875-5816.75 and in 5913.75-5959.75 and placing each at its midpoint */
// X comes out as 0.099 mag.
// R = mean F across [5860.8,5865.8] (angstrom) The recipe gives 14.8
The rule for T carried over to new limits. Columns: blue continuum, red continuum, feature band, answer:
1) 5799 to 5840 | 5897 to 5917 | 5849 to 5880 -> -0.33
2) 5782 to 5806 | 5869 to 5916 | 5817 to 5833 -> -1.47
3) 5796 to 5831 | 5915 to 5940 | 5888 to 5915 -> 3.18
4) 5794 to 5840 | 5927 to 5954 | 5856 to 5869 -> 0.02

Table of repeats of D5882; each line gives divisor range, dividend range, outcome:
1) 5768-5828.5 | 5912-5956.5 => 1.00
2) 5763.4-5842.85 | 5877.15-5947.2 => 0.94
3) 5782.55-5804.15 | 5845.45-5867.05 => 1.04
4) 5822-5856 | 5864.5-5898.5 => 0.87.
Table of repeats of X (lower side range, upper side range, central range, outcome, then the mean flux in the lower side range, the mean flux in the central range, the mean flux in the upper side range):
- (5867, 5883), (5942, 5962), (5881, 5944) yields 0.08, 14.5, 13.6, 14.7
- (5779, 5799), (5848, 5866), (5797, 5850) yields -0.06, 14.5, 15.4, 14.8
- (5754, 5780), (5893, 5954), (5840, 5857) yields -0.06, 15.1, 15.2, 13.8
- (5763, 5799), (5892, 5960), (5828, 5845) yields -0.11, 14.7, 15.9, 14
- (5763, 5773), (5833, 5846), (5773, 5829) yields 0.03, 15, 15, 15.9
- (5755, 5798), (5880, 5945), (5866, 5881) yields -0.04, 14.8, 14.4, 13.6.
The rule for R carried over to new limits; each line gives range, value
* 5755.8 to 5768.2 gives 14.9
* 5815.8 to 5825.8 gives 15.3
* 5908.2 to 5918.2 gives 14.4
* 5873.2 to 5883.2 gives 15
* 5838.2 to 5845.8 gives 16.1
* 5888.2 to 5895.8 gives 11.2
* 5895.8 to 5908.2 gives 12.7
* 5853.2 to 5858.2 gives 14.7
